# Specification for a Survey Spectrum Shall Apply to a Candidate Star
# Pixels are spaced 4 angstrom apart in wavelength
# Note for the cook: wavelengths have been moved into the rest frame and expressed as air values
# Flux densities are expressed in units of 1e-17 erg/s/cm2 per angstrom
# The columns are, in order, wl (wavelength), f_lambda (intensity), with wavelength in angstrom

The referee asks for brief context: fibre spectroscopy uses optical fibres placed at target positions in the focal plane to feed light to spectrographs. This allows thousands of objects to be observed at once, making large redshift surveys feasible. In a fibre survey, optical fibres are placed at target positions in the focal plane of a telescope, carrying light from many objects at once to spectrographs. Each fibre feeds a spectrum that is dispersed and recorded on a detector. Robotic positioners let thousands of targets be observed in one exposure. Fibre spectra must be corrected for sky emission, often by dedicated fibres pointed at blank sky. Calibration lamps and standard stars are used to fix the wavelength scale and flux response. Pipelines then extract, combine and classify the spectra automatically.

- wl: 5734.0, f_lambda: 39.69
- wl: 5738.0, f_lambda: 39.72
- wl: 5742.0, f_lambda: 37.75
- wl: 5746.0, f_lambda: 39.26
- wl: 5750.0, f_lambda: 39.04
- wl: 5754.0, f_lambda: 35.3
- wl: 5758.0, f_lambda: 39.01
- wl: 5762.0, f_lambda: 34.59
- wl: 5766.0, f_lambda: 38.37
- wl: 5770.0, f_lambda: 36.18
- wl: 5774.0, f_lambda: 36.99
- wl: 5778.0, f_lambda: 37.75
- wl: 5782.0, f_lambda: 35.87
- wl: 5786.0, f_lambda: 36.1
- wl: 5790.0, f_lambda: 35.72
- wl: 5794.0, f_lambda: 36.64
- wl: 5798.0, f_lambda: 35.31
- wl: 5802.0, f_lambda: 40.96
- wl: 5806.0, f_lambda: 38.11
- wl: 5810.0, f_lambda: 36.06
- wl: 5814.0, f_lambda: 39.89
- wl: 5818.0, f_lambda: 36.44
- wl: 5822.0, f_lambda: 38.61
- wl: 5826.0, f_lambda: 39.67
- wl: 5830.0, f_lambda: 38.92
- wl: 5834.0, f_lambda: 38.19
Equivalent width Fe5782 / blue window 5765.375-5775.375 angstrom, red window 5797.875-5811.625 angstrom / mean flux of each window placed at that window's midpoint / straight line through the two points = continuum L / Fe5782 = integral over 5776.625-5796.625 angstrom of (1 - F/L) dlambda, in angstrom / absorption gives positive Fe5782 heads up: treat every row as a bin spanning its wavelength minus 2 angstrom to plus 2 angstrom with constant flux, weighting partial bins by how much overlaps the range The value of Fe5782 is 0.6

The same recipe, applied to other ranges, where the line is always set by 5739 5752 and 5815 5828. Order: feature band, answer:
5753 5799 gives 2.46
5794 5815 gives 0.33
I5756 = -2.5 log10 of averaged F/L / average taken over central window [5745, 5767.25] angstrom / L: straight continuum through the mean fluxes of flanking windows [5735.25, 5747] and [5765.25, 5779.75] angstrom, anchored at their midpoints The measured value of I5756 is 0.02 mag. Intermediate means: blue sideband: 38.9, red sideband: 37.2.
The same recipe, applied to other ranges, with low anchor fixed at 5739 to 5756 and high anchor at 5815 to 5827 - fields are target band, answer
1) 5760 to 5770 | 0.05 mag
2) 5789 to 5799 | 0.06 mag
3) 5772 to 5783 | 0.03 mag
